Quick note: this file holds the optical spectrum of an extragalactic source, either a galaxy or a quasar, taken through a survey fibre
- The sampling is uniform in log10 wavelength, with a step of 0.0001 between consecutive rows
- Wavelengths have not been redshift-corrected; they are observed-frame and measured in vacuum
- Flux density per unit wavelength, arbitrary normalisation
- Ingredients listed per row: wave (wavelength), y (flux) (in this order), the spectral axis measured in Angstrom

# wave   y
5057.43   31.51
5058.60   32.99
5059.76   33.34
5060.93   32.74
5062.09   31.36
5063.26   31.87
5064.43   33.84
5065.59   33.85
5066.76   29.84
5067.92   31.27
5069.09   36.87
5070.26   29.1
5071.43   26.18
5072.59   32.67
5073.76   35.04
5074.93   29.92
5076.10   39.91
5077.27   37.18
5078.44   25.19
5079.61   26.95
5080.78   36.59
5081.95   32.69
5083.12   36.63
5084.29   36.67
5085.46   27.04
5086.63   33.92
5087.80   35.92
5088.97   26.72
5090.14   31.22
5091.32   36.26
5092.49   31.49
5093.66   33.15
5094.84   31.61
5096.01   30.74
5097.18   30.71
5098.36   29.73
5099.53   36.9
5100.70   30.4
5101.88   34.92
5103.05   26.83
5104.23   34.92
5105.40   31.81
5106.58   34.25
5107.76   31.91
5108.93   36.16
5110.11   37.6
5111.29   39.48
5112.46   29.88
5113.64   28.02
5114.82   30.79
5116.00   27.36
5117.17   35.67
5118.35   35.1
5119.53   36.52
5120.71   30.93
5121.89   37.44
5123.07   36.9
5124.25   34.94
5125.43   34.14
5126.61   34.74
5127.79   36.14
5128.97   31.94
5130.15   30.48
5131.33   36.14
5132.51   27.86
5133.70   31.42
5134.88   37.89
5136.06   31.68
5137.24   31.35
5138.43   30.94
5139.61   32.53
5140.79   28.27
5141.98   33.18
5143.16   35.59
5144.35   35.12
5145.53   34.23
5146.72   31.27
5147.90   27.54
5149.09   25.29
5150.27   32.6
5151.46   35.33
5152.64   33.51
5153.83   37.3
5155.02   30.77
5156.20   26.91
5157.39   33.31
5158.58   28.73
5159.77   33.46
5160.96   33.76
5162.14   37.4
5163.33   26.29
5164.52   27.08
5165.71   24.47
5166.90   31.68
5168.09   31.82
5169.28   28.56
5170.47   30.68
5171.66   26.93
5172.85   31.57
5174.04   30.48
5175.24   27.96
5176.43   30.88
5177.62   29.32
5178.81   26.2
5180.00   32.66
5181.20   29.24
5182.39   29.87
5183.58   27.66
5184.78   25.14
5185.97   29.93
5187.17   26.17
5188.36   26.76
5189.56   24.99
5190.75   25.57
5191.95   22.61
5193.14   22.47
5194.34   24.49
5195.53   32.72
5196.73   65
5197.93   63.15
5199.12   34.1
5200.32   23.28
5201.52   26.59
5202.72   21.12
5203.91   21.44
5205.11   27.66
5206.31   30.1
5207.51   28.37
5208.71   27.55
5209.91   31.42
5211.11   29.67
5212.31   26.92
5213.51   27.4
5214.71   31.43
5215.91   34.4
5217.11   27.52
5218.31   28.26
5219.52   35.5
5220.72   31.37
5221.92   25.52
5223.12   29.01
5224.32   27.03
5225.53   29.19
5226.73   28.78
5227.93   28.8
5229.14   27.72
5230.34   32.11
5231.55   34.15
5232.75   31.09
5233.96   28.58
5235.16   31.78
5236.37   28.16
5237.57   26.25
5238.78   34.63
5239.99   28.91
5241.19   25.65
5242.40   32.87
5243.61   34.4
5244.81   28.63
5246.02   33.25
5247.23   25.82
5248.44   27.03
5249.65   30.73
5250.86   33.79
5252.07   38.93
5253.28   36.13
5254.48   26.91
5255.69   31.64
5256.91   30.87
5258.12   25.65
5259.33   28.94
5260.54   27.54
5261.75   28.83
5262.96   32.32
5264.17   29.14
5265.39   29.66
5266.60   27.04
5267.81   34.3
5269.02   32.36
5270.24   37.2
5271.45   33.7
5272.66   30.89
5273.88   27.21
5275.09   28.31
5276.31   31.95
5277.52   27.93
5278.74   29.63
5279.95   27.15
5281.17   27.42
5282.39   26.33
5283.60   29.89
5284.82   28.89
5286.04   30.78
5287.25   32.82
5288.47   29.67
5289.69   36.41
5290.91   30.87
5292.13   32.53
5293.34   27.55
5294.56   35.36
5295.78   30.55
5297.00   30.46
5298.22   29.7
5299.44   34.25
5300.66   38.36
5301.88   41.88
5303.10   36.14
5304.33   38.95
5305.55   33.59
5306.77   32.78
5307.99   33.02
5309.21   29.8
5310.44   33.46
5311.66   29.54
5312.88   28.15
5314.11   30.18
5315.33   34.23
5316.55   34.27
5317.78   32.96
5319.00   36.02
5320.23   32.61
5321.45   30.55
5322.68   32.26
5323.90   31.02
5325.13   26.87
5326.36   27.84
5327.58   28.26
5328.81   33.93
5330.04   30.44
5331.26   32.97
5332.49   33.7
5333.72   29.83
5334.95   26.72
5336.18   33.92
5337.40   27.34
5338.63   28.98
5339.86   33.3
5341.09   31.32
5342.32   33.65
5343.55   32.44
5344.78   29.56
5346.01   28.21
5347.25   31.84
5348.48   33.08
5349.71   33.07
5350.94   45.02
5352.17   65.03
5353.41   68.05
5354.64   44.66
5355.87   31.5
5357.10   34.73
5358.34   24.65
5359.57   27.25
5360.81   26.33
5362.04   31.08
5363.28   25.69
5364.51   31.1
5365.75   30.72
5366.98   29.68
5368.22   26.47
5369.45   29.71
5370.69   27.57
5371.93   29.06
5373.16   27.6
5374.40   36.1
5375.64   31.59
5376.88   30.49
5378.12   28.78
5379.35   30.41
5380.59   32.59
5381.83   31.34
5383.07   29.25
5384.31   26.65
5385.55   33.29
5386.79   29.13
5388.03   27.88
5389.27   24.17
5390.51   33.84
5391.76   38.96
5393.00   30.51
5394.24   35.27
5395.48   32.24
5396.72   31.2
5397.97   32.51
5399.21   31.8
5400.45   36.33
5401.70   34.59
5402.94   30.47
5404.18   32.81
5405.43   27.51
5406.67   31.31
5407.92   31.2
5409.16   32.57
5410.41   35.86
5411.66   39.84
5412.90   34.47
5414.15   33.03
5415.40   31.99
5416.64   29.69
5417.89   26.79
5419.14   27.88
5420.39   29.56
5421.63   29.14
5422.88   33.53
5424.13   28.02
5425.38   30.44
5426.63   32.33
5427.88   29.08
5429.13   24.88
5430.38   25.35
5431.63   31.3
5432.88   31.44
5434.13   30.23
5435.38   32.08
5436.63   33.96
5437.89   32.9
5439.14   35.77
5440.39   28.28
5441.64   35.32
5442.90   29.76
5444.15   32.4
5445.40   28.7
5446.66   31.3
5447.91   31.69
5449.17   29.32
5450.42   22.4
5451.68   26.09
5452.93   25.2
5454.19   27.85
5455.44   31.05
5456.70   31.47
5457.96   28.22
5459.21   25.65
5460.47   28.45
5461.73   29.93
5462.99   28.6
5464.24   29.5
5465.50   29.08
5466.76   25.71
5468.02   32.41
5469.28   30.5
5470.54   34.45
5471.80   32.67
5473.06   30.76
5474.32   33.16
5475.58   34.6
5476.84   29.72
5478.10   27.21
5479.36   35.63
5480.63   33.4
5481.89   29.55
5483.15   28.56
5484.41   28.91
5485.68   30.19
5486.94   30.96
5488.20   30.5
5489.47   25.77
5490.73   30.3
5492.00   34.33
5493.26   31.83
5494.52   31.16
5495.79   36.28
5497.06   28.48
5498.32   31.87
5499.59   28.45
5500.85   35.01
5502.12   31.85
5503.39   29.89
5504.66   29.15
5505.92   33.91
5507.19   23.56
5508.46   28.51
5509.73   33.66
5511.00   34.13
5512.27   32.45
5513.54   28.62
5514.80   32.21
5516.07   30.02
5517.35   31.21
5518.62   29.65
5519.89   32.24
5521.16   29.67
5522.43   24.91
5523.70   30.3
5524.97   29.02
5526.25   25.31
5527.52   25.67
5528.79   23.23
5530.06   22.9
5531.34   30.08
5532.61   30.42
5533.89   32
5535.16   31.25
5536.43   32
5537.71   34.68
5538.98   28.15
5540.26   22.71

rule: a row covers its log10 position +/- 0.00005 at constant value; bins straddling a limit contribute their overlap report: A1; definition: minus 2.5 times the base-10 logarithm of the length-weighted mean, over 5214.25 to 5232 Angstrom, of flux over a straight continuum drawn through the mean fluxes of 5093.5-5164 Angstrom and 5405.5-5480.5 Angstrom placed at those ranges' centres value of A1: 0.07 mag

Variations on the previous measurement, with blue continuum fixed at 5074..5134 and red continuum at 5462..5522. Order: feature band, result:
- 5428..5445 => 0.01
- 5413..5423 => 0.03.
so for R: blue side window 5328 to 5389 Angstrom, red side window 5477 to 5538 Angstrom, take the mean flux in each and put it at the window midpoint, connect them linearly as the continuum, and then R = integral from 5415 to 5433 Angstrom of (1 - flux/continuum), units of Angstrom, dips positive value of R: 1.2 Angstrom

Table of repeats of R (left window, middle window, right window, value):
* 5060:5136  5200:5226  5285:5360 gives 3.8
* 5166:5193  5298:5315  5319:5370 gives -1.0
